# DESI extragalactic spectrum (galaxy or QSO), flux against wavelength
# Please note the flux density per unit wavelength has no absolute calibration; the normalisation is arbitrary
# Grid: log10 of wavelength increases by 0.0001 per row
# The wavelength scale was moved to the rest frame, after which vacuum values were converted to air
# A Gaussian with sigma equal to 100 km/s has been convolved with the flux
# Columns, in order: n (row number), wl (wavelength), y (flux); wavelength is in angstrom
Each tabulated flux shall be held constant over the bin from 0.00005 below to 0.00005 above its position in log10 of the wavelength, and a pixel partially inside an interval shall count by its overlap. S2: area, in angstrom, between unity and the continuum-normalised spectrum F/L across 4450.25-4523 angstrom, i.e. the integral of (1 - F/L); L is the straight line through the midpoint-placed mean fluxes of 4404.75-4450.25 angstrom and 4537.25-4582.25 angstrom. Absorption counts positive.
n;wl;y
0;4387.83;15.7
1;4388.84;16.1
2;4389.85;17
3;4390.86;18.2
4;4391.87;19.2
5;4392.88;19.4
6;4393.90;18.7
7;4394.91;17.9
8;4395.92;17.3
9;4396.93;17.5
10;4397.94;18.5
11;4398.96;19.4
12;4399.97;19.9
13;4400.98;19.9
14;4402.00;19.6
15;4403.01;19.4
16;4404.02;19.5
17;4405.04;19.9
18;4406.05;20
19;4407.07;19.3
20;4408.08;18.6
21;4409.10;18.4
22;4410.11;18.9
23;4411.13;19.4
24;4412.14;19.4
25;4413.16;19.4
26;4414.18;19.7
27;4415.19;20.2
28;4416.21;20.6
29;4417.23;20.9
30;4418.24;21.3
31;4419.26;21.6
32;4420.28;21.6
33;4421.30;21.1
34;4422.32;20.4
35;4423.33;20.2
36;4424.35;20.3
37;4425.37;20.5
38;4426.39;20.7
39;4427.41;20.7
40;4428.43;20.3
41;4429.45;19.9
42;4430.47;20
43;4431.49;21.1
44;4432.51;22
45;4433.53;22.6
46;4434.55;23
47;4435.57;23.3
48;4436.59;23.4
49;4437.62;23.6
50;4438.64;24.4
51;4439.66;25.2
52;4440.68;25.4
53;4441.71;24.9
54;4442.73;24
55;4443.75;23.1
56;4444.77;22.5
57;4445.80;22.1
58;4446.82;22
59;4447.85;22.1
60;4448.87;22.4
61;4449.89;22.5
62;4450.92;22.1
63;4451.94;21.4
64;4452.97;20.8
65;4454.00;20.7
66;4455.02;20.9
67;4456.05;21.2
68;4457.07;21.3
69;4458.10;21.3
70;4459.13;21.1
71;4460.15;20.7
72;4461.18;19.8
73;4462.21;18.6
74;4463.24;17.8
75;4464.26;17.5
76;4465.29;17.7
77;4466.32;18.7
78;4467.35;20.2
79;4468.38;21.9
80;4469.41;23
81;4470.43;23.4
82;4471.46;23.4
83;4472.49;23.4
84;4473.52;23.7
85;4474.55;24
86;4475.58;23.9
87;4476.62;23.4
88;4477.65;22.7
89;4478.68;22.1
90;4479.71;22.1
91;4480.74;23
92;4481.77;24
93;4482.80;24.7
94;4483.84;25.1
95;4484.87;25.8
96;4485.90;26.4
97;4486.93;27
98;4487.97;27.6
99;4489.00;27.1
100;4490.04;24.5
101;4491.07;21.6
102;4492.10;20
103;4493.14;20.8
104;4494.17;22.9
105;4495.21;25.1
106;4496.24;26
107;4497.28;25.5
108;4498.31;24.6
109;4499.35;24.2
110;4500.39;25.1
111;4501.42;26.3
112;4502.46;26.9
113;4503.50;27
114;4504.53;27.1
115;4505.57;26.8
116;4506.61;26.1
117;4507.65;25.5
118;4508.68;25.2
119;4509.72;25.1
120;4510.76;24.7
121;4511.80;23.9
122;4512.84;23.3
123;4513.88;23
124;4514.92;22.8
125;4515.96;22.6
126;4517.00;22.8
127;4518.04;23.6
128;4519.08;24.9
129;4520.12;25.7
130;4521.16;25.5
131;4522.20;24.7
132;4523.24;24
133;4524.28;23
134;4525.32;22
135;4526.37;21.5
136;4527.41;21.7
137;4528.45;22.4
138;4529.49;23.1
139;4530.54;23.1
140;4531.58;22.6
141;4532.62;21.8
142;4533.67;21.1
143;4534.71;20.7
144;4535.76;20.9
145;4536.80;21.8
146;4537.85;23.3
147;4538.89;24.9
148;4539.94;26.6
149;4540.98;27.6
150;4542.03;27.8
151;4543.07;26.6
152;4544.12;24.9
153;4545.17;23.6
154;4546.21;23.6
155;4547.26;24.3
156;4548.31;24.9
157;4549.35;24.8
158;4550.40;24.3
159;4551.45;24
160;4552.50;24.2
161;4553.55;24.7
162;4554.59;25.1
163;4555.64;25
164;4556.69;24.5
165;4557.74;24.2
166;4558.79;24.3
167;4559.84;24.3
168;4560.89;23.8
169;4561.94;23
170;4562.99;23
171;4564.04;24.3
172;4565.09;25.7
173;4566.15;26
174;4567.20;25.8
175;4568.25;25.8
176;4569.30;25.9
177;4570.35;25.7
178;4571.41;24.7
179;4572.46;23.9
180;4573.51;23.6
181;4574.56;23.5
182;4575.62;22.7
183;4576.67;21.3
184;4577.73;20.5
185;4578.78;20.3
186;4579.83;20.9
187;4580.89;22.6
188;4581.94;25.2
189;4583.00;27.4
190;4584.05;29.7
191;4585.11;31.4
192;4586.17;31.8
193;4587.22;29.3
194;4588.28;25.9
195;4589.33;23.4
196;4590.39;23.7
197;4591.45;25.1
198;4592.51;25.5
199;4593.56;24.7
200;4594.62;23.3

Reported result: -2.0 angstrom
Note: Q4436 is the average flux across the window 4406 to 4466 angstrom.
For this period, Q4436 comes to 21.1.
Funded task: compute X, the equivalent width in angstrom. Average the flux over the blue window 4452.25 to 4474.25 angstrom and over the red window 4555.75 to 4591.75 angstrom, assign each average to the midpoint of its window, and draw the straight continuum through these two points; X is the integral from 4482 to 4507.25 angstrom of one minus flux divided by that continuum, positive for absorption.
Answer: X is -3.7 angstrom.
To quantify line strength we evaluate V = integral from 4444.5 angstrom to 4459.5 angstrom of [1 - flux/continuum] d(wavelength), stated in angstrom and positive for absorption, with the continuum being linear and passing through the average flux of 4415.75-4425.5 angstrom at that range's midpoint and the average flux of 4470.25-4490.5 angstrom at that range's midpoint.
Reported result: 0.7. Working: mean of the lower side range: 20.9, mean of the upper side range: 24.4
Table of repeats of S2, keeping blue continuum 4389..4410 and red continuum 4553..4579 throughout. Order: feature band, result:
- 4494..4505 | -1.79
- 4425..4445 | -2.58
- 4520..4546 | -0.60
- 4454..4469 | 0.61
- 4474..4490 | -2.33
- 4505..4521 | -1.43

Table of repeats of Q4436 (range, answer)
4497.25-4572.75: 24.3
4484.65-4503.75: 24.9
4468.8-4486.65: 23.8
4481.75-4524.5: 24.7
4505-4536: 23.5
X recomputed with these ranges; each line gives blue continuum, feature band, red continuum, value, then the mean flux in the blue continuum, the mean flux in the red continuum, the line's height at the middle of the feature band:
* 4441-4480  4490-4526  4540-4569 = -1.6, 21.7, 24.9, 23.3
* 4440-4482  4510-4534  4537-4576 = 0.4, 21.9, 24.7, 23.7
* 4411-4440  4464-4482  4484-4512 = 1.3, 21.3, 25.2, 23.8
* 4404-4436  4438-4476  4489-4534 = 0.0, 20.5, 24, 21.9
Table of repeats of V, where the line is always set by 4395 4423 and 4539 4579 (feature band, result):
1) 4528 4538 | 0.7 angstrom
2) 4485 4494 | -0.9 angstrom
